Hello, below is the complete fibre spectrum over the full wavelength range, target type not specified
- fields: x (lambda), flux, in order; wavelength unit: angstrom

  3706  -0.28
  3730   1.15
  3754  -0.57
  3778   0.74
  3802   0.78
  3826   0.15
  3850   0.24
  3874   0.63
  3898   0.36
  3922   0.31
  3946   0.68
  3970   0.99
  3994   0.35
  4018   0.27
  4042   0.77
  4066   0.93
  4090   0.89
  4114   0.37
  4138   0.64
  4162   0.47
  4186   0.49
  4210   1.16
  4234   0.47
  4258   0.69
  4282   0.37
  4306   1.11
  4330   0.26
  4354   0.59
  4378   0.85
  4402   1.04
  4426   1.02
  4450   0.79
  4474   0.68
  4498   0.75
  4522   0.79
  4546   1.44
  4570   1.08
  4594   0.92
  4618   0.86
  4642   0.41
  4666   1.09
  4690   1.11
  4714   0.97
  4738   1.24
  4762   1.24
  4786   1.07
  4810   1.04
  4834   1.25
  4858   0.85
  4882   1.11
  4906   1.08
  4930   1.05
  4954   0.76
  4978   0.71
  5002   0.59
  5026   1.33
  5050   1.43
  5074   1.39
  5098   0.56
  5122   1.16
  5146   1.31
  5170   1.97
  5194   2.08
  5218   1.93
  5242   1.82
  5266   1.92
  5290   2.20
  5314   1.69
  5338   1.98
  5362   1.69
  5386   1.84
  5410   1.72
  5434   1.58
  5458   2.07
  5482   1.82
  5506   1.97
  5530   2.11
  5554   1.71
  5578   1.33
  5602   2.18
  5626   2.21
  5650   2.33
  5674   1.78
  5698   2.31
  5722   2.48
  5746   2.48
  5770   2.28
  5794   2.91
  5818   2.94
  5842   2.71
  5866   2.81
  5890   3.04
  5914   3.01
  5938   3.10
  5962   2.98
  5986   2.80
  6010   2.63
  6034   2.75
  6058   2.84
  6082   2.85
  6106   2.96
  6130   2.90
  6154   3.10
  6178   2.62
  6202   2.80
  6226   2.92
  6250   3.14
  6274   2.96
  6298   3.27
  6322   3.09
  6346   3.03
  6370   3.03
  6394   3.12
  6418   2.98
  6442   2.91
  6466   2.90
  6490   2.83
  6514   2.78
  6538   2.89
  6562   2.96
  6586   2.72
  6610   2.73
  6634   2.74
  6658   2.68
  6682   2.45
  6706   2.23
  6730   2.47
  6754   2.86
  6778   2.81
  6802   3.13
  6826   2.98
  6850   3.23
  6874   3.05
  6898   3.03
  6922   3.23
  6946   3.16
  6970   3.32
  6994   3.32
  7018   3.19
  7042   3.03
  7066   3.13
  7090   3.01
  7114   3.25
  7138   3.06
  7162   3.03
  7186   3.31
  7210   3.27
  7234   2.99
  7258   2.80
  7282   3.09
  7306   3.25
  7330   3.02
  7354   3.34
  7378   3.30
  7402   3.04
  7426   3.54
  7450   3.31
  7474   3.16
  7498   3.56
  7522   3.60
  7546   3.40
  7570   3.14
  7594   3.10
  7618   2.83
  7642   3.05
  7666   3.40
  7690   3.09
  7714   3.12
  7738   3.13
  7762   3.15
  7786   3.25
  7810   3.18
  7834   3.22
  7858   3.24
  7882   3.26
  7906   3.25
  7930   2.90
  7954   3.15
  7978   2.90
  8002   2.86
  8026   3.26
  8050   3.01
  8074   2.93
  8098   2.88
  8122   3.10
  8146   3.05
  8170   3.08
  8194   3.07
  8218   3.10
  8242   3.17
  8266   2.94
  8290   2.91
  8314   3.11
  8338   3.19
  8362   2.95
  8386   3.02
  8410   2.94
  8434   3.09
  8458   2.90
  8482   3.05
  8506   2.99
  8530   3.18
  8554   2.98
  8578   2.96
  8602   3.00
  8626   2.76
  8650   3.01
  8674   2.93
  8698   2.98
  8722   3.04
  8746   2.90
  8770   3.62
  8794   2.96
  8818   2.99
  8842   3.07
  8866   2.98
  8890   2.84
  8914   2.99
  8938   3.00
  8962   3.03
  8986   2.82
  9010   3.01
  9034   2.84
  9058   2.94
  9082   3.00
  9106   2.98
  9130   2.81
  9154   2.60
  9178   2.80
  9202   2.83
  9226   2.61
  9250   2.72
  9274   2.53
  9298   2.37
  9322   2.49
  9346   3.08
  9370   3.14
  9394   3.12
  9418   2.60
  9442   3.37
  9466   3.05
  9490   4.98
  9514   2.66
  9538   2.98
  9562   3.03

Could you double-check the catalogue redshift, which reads 0.294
